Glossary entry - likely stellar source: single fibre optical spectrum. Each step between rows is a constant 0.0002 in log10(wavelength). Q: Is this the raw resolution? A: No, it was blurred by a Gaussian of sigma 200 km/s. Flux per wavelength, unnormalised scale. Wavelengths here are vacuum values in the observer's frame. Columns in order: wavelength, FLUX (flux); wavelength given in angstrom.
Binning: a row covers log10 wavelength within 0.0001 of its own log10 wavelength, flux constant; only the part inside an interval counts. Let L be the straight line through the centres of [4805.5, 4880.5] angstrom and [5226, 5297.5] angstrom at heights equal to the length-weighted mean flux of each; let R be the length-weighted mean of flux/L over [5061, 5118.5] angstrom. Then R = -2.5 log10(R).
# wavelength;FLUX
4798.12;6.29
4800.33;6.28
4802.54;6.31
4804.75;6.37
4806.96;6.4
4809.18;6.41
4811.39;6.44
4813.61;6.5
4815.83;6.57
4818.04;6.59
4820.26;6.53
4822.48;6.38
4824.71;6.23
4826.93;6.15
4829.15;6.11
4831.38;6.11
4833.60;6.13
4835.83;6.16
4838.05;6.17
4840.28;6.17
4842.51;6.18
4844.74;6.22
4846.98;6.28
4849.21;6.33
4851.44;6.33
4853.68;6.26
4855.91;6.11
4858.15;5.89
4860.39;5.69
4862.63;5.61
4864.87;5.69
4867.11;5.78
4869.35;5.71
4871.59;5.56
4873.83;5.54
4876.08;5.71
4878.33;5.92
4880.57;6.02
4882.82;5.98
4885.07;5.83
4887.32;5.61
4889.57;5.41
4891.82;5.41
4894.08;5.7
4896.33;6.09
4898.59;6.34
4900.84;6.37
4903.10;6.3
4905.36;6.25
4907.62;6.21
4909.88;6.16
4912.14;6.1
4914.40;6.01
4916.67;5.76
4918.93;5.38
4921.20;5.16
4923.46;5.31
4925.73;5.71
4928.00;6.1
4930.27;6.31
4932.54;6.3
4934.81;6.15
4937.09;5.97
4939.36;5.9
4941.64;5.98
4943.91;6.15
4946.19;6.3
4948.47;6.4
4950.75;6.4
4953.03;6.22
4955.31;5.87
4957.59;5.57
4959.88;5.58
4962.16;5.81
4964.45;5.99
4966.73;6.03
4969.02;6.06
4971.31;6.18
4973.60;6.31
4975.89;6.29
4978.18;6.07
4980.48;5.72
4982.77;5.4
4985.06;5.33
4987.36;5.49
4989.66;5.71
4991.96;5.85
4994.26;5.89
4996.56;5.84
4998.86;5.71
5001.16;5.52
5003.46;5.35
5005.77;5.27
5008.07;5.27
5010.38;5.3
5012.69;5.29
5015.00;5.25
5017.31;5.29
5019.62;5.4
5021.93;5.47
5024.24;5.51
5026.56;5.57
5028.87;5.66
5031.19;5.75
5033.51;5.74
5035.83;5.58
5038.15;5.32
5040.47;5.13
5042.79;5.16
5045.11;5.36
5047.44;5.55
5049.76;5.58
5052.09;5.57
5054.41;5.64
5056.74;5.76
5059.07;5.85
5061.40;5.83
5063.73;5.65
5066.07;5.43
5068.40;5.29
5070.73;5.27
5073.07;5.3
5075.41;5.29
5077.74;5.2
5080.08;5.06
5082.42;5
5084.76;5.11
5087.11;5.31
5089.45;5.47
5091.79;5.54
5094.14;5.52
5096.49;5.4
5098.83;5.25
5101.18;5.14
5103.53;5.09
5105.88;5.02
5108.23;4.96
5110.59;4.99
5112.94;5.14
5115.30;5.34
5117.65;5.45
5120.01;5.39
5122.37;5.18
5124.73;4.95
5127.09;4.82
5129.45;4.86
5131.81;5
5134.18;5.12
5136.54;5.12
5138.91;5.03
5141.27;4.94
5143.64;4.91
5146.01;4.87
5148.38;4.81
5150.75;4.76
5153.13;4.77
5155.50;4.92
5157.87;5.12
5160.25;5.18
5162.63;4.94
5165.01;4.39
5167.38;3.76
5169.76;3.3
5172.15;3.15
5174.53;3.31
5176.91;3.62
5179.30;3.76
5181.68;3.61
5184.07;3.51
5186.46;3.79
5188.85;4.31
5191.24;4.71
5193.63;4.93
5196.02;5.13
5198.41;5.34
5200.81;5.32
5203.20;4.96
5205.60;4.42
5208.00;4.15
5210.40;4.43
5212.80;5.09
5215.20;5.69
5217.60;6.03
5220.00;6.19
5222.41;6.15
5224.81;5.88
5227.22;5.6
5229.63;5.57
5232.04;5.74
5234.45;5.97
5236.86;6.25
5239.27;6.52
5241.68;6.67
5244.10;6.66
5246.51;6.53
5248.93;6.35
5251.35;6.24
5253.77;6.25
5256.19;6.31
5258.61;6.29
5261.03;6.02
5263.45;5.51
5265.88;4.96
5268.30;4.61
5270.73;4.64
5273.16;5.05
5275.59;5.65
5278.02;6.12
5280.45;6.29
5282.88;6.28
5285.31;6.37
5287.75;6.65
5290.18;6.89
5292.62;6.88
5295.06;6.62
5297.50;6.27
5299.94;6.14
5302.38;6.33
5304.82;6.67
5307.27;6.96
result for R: 0.15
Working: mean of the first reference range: 6.12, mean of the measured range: 5.27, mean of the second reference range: 6.05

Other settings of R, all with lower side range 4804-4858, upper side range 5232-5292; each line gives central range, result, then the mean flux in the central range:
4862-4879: 0.11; 5.69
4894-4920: 0.03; 6.07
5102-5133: 0.20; 5.09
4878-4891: 0.09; 5.78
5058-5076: 0.12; 5.49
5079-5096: 0.16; 5.29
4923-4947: 0.04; 6.03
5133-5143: 0.21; 5.05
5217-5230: 0.03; 5.92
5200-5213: 0.28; 4.68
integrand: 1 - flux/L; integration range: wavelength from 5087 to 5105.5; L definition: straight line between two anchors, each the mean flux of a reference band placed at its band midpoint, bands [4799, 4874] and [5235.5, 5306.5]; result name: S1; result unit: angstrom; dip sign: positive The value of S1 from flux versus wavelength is 2.5 angstrom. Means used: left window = 6.16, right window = 6.14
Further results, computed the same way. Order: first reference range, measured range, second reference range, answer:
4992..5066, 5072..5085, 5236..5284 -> 1.0 angstrom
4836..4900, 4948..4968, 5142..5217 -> -1.7 angstrom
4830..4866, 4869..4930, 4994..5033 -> 0.5 angstrom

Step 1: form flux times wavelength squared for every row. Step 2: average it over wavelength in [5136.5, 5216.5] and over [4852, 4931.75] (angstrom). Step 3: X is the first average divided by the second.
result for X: 0.86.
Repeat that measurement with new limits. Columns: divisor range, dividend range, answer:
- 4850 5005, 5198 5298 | 1.13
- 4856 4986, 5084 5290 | 0.98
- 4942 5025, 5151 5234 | 0.90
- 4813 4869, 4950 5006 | 1.00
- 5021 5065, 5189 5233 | 1.01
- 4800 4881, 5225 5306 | 1.18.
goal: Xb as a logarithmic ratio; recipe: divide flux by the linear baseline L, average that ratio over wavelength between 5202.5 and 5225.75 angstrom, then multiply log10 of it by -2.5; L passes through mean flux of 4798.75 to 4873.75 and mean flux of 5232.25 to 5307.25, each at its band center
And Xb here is 0.160 mag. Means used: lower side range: 6.16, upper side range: 6.14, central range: 5.3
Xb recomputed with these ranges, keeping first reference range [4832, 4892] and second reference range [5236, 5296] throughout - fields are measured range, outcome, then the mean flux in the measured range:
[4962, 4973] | -0.01 mag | 6.05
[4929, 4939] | -0.04 mag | 6.16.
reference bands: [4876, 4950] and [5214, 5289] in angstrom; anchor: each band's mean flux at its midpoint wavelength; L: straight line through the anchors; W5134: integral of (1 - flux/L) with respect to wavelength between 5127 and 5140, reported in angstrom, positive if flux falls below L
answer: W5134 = 2.1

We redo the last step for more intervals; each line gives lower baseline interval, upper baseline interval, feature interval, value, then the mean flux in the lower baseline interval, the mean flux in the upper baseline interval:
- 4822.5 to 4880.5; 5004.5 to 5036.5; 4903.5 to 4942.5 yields -1.1 angstrom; 6.01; 5.45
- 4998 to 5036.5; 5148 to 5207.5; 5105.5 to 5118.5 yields -0.9 angstrom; 5.46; 4.38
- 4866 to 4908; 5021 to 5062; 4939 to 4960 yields -1.2 angstrom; 5.88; 5.55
